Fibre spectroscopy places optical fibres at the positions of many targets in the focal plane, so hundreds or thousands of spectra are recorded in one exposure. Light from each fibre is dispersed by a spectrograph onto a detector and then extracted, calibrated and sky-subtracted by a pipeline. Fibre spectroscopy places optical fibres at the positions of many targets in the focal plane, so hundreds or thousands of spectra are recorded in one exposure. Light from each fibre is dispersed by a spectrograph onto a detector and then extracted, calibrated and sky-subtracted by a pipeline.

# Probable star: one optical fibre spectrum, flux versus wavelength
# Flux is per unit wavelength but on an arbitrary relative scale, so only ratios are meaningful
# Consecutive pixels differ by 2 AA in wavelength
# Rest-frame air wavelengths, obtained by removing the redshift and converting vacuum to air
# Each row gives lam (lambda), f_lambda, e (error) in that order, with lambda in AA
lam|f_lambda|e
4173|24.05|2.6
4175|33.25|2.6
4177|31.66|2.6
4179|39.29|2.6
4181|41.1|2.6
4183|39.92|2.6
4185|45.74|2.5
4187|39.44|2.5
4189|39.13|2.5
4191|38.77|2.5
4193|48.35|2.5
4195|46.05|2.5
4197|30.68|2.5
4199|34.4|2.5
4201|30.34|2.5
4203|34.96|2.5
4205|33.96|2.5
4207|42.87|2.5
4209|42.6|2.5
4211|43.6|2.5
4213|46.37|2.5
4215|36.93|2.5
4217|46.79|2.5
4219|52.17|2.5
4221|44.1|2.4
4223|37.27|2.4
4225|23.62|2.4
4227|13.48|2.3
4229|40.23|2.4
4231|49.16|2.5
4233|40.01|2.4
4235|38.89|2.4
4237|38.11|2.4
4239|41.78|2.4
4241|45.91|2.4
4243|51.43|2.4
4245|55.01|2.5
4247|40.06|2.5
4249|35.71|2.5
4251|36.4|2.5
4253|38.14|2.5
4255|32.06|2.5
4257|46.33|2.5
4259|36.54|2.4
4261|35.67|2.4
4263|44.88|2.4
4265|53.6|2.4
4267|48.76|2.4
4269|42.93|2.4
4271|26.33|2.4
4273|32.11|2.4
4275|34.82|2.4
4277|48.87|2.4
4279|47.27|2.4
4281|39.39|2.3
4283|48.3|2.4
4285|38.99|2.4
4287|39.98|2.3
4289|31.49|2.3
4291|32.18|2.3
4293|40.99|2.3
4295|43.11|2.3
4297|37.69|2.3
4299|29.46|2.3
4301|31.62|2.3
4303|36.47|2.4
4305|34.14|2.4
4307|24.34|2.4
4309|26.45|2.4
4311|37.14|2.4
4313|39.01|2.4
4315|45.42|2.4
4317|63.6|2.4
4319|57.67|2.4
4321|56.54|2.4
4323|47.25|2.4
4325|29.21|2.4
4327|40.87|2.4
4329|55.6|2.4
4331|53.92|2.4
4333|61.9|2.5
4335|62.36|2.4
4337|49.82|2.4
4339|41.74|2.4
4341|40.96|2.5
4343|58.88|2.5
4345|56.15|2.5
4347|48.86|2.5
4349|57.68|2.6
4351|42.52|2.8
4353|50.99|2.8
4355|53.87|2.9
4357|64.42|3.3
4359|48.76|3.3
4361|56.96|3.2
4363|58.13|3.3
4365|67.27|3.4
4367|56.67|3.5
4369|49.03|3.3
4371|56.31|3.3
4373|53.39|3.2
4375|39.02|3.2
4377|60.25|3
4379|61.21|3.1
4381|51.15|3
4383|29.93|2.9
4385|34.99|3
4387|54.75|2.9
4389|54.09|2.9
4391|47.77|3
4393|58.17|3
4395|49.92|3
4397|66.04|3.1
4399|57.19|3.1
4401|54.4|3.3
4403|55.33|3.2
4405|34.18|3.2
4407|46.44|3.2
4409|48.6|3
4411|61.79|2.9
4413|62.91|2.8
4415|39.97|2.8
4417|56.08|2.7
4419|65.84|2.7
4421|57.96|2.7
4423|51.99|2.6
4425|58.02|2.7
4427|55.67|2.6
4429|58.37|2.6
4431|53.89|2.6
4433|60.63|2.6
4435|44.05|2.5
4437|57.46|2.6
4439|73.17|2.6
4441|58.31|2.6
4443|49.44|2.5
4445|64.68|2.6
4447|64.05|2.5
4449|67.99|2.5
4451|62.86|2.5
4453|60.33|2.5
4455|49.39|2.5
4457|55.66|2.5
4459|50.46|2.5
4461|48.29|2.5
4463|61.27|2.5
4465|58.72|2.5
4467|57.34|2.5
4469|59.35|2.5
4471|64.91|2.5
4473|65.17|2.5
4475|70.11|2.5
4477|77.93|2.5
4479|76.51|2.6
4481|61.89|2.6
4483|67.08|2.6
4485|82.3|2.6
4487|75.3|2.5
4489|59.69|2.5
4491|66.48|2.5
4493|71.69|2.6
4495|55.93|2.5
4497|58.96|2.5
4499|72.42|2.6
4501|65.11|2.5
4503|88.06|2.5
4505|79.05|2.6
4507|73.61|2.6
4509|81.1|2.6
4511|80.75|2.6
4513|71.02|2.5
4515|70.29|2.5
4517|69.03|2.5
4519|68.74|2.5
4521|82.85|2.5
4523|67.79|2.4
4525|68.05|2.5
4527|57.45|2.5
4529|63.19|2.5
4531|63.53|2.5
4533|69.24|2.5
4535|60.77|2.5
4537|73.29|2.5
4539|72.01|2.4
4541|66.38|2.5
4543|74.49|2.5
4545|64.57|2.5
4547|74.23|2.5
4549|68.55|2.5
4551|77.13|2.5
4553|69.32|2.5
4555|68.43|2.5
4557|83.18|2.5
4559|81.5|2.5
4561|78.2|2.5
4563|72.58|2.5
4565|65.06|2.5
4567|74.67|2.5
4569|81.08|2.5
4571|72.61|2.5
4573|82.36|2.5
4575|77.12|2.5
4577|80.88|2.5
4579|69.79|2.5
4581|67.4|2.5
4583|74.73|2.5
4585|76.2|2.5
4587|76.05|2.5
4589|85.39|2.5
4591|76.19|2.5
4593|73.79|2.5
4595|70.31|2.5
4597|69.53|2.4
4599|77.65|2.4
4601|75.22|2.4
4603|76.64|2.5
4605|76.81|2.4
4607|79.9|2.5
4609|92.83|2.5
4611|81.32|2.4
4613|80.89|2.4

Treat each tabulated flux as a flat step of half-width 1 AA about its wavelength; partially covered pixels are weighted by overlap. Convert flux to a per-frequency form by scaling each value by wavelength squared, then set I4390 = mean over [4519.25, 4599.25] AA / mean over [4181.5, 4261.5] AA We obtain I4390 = 2.13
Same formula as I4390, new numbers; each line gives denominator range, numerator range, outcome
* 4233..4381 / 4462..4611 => 1.76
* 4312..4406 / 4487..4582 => 1.49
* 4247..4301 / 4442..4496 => 1.76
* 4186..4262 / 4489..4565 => 2.05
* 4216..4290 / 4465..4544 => 1.92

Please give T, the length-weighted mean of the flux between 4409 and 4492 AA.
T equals 60.7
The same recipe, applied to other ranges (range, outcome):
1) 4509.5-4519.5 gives 72.6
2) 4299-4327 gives 40.3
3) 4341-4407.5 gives 52.4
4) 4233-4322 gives 40.6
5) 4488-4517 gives 70.9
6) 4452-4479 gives 60.5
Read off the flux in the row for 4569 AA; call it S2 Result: 81.08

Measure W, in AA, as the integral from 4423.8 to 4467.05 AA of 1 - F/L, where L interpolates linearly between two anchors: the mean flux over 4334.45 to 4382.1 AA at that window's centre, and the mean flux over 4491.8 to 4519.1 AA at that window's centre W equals 4.5 AA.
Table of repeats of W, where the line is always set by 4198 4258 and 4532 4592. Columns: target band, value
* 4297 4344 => 4.74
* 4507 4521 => -1.08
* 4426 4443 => 1.00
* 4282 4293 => 1.76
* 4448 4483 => 1.20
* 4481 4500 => -0.28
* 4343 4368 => -1.22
